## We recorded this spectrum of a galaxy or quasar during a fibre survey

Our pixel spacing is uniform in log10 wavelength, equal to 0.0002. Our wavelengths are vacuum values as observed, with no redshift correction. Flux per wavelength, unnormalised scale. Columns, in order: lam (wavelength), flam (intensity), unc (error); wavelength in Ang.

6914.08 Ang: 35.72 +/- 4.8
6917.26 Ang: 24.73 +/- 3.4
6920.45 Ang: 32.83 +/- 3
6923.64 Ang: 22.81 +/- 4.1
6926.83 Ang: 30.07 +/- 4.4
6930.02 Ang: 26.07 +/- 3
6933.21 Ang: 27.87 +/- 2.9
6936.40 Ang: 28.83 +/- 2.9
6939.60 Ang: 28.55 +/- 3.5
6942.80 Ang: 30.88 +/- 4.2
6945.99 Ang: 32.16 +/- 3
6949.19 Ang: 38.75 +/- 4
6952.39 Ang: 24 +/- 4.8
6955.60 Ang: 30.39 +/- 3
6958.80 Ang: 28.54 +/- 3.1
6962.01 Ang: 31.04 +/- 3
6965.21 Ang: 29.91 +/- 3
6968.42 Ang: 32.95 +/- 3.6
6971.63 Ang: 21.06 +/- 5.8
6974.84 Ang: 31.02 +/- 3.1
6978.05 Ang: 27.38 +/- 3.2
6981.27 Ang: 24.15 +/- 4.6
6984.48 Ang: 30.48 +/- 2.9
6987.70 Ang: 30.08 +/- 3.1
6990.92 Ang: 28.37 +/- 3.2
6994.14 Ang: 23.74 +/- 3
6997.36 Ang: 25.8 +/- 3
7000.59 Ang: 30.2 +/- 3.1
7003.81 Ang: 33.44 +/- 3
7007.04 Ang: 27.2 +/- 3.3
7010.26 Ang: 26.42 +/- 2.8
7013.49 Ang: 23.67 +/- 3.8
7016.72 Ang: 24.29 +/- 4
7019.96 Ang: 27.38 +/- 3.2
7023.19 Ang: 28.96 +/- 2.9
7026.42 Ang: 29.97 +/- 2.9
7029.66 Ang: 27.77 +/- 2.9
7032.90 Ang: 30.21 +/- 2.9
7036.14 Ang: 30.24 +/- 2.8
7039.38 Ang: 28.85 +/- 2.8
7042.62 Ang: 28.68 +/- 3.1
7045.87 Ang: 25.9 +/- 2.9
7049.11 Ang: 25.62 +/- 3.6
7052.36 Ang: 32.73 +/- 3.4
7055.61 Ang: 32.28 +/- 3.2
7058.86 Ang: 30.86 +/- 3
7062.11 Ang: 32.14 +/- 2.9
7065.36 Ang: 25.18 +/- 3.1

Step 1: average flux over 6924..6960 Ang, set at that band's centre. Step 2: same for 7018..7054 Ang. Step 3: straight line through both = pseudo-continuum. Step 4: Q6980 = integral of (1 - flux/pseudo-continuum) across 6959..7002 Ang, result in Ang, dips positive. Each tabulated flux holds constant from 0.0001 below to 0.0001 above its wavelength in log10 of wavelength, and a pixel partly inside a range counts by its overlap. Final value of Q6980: 1.43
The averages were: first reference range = 29.4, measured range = 28.2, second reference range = 28.7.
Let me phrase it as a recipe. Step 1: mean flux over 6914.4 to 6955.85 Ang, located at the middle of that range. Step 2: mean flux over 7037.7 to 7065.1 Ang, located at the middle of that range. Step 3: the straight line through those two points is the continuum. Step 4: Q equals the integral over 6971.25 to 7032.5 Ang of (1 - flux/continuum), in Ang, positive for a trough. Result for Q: 3.6 Ang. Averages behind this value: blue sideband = 29.2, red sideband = 29.4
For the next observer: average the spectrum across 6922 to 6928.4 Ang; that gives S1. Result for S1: 26.5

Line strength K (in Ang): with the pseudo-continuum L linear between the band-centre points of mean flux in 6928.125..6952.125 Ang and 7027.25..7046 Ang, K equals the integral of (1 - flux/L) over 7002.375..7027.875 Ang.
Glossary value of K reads 1.3 Ang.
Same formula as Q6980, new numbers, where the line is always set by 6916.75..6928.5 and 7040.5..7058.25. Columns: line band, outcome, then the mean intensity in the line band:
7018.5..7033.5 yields 0.1 Ang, 28.8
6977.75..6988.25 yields 0.2 Ang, 27.9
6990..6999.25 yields 0.9 Ang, 25.9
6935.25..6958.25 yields -1.9 Ang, 30.4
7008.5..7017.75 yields 1.3 Ang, 24.9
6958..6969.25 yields -0.9 Ang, 30.6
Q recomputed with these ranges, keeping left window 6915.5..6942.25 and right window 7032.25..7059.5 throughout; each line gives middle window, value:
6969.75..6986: 0.9 Ang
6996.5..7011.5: 0.0 Ang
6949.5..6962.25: -0.5 Ang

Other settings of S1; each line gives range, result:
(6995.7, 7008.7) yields 29.1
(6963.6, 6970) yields 31.4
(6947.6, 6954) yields 31.3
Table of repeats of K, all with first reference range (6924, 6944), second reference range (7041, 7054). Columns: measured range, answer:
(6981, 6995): 0.20 Ang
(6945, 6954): -1.05 Ang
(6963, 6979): -0.19 Ang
